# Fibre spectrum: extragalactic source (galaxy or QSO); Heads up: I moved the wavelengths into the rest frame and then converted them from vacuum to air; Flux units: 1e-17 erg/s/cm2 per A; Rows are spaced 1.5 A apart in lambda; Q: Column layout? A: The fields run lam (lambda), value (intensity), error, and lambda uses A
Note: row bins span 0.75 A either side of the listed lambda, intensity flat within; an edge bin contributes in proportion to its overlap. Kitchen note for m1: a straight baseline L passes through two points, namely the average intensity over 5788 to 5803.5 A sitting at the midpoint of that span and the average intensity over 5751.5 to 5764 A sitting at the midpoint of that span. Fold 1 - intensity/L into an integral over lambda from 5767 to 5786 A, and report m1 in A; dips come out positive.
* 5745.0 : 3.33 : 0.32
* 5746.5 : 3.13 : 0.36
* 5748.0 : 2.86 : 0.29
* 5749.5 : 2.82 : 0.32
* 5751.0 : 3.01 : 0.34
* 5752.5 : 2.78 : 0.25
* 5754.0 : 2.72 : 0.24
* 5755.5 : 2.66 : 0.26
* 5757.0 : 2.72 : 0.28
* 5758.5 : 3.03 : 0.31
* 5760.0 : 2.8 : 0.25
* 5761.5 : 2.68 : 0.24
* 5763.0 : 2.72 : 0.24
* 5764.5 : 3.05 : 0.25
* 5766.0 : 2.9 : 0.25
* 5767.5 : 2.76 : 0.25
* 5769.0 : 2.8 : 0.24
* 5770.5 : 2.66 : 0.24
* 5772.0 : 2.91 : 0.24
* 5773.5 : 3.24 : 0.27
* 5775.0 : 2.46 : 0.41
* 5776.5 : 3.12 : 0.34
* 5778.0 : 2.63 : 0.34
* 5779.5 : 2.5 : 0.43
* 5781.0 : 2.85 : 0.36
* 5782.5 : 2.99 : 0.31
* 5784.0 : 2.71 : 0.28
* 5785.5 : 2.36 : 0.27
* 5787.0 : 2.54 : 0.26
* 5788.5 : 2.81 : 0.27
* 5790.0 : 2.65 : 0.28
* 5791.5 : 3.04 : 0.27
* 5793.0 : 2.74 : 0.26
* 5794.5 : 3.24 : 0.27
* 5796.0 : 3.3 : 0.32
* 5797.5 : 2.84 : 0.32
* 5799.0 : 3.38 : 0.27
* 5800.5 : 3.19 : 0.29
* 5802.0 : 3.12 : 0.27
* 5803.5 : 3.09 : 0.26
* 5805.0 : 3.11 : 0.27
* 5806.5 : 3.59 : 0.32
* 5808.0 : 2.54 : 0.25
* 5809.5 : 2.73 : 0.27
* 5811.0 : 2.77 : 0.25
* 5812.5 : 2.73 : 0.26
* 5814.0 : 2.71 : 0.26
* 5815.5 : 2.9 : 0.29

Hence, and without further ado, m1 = 0.8 A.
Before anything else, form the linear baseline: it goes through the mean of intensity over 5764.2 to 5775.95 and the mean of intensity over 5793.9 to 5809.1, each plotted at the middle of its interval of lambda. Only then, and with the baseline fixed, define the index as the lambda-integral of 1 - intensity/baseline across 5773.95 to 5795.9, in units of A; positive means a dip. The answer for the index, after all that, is 1.5 A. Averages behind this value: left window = 2.84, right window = 3.13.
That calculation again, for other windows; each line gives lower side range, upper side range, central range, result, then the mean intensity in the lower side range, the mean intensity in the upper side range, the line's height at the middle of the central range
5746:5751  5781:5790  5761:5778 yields -0.24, 2.94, 2.69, 2.8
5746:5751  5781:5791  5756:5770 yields 0.11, 2.94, 2.7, 2.85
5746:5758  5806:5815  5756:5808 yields -1.12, 2.84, 2.83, 2.83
